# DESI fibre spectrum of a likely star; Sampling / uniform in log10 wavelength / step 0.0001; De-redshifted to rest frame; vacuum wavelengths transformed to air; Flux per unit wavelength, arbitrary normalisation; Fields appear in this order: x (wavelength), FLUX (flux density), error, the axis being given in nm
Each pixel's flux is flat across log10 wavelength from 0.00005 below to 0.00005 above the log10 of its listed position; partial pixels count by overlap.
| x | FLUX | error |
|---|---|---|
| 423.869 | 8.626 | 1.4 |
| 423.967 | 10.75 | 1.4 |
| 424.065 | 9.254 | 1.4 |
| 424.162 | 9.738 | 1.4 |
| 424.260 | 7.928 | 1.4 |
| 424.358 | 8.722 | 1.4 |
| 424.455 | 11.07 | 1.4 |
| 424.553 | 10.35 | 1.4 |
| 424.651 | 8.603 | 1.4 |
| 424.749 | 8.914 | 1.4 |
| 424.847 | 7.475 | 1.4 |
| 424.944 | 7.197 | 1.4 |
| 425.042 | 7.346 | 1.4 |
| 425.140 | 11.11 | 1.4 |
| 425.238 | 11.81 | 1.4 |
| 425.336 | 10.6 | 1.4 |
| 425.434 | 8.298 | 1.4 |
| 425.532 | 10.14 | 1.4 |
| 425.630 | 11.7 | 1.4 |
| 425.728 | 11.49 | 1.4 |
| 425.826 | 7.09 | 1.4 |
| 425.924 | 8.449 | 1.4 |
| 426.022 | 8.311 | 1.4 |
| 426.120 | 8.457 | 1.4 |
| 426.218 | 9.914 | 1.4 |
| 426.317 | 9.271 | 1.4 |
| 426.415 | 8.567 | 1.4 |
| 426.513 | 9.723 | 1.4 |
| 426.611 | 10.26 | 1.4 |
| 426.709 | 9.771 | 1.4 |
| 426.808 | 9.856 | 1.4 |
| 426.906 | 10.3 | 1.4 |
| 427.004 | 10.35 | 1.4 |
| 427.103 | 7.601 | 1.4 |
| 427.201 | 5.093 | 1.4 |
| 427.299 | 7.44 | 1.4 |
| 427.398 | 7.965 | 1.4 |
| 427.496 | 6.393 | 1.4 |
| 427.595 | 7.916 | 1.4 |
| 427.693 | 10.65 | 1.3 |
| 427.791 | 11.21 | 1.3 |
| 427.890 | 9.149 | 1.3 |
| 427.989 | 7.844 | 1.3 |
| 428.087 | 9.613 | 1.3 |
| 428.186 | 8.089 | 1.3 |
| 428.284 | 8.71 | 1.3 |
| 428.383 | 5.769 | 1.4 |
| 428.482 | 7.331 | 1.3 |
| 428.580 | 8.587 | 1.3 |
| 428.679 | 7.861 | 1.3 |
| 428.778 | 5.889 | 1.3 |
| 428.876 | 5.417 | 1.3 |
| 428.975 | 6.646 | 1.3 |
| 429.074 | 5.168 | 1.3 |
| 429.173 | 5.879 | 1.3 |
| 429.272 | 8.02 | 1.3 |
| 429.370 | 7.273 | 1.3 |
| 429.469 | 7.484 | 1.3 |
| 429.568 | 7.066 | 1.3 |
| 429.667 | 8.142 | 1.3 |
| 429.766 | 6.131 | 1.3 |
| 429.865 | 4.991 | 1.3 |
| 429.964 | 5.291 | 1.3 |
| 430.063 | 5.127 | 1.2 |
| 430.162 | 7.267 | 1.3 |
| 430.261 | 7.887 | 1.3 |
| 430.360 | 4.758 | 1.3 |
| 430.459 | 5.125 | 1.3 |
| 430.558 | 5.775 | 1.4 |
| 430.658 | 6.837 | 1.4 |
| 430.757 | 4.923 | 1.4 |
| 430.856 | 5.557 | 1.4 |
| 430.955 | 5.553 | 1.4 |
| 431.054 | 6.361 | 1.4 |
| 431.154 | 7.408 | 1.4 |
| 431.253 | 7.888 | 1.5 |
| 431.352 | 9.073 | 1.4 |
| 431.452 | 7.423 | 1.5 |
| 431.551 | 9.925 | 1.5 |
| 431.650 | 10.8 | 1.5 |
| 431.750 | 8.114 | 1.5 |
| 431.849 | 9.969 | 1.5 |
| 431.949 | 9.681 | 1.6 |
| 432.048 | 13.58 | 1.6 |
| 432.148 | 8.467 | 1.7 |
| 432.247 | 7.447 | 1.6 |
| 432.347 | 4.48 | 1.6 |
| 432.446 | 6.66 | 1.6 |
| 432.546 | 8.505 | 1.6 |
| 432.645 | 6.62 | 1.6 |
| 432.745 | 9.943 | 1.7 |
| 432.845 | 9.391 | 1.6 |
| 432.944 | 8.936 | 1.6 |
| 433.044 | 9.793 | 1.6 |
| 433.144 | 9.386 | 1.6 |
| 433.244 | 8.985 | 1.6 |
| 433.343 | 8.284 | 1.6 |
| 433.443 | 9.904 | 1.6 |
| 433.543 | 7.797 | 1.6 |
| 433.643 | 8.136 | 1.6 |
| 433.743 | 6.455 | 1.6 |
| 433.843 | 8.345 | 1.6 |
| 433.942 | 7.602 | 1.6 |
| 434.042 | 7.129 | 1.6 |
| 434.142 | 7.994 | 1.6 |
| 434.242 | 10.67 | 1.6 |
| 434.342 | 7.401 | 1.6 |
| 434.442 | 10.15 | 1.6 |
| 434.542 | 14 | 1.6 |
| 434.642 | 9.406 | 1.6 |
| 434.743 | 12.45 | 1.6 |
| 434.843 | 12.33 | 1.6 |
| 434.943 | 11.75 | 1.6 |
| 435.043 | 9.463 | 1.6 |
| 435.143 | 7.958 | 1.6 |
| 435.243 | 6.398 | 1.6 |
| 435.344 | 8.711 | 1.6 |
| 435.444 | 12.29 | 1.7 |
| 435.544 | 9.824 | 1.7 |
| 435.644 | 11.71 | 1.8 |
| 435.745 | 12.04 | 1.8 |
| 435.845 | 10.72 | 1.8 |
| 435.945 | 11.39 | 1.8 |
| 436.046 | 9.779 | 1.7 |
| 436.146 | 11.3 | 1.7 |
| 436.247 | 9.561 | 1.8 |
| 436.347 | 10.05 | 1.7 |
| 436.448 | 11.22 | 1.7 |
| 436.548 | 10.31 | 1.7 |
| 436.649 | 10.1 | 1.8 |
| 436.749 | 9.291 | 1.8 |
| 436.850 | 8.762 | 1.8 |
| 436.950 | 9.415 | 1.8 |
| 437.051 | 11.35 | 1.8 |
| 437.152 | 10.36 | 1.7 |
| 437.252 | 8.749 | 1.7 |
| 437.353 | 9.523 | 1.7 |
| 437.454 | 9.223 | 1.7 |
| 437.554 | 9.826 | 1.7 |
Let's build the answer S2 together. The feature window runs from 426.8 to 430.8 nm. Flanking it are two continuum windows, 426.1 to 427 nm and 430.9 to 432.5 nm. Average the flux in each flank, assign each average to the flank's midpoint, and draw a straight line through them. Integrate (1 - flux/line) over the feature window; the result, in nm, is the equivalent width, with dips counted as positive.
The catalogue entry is 0.803 nm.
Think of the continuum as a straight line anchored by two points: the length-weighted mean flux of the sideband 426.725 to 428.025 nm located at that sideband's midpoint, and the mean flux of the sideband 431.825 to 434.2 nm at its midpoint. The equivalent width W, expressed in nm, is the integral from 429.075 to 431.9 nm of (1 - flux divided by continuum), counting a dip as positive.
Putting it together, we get 0.518 nm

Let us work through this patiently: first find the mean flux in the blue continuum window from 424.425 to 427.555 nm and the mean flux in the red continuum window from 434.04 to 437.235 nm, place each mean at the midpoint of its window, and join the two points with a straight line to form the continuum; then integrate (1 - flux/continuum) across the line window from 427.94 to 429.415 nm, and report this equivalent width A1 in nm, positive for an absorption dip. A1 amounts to 0.34 nm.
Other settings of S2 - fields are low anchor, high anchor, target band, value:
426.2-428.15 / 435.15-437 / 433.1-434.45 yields 0.19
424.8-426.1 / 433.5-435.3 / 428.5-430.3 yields 0.50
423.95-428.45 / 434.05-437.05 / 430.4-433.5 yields 0.53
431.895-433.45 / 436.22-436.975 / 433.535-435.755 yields -0.06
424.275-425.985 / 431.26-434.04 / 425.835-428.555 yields 0.16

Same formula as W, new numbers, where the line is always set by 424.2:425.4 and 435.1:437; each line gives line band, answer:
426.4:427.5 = 0.08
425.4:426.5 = 0.01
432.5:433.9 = 0.18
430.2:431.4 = 0.40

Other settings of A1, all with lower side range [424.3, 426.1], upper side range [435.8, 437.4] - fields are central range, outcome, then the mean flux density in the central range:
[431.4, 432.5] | 0.12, 8.77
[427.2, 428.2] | 0.11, 8.47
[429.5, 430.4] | 0.31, 6.34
